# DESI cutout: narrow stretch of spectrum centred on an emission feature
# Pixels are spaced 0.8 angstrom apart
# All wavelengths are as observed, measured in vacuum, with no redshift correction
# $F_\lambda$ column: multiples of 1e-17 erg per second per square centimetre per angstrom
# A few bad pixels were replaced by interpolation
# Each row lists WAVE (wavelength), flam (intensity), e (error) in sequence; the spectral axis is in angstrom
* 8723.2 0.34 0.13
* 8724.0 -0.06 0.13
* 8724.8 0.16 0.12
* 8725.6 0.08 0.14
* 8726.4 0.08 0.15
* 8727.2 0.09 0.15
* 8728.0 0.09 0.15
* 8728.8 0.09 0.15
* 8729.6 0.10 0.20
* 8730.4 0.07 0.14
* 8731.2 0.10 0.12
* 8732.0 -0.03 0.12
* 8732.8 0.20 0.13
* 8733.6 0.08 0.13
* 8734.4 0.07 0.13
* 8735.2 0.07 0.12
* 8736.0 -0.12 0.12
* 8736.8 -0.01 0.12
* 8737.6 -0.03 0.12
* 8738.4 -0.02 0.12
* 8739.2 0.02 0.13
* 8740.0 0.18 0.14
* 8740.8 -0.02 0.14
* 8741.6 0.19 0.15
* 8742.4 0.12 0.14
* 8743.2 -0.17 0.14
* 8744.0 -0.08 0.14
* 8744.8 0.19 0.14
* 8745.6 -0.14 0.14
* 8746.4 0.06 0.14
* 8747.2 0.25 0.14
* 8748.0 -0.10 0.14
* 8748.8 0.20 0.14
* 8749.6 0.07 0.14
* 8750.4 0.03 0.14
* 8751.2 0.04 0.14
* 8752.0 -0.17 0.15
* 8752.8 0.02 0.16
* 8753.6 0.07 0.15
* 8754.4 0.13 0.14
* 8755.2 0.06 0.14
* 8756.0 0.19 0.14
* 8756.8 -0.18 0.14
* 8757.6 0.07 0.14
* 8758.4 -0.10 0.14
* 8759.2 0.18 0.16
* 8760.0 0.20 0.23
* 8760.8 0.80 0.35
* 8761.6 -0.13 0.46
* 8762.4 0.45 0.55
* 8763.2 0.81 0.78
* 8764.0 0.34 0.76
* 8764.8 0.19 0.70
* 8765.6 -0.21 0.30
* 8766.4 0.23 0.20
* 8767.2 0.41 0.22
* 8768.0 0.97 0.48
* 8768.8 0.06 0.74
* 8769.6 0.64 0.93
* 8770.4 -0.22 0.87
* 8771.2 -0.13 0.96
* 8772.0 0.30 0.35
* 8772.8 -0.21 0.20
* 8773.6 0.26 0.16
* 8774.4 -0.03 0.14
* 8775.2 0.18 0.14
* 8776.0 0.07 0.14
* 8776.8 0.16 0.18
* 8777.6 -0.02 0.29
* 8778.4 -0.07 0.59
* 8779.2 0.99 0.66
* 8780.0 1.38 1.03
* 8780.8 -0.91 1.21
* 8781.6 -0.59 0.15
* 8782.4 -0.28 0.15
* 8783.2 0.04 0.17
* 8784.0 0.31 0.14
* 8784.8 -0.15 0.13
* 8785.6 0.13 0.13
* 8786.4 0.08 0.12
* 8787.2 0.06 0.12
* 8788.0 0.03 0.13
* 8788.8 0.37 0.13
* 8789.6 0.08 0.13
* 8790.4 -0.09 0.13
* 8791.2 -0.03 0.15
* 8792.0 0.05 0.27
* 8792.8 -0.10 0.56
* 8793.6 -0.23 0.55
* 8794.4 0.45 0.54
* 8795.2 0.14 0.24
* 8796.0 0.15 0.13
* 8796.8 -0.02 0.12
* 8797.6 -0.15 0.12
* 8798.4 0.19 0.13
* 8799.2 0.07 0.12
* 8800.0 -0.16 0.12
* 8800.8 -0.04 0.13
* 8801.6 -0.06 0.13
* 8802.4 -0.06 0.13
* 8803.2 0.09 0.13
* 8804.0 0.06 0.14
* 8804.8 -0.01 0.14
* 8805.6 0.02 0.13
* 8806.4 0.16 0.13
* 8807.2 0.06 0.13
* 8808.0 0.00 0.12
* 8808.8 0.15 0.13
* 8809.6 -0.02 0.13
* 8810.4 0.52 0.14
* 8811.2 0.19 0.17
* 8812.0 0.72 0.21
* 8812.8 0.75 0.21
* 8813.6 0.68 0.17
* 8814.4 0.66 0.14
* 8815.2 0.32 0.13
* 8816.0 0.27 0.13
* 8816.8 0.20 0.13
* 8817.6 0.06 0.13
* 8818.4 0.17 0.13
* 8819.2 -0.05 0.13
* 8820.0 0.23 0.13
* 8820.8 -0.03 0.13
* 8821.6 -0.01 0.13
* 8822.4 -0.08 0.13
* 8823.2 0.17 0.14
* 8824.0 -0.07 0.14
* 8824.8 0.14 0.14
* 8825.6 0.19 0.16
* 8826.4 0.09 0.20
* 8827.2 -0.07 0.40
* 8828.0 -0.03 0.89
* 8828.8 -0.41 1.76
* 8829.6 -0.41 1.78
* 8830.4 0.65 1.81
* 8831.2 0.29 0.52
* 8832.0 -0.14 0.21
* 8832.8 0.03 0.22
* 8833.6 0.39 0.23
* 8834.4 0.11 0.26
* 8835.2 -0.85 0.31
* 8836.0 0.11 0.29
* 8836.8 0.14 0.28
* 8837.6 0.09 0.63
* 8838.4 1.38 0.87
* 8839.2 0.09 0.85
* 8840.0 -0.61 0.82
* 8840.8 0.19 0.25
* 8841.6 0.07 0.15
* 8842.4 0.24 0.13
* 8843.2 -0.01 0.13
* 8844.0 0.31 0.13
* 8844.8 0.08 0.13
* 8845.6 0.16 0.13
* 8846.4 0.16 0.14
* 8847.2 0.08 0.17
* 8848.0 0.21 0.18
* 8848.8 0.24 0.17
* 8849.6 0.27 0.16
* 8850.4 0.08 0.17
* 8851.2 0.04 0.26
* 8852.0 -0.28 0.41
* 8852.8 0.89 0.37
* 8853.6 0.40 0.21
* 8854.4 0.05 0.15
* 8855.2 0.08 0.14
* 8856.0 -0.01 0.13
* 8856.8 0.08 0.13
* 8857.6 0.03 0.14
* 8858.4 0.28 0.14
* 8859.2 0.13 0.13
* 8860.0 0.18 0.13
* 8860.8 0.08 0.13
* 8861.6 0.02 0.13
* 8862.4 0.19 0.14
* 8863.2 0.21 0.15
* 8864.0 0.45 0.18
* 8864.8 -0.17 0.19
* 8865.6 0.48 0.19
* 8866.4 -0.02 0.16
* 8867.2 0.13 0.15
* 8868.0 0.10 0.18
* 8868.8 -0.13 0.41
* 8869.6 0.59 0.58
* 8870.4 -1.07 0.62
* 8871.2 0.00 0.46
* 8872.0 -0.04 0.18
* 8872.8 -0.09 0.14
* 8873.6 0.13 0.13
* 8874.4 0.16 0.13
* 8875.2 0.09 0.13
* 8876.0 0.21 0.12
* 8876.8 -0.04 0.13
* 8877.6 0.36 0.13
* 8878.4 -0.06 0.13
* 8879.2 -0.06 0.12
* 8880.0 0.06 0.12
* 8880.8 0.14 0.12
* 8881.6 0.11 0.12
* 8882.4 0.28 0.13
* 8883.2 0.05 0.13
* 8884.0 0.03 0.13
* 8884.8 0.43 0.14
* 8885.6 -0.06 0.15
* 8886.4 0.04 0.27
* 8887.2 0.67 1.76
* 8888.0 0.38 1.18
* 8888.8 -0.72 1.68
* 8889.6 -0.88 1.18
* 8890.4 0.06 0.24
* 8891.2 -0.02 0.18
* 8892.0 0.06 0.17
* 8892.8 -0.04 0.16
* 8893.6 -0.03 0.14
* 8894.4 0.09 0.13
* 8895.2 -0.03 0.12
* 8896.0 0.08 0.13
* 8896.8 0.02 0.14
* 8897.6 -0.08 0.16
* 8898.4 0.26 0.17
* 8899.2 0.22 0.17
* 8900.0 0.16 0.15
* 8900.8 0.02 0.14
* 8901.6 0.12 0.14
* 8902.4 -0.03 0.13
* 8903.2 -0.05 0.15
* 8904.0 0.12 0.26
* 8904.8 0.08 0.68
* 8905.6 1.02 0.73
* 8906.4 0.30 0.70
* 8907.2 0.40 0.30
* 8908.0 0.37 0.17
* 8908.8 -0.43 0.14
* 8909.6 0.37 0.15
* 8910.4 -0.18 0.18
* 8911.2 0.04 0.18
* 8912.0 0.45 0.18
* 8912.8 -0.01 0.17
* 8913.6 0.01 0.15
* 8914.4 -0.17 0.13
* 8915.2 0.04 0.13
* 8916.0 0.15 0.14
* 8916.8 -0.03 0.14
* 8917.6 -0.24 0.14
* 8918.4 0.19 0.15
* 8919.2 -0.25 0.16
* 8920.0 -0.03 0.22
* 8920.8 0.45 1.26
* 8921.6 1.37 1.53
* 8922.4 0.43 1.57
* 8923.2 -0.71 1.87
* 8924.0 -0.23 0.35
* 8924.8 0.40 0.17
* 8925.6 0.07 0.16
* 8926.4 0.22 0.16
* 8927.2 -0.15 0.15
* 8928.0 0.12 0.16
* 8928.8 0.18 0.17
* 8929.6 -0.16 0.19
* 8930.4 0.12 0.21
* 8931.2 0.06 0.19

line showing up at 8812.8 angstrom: H-gamma 4340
